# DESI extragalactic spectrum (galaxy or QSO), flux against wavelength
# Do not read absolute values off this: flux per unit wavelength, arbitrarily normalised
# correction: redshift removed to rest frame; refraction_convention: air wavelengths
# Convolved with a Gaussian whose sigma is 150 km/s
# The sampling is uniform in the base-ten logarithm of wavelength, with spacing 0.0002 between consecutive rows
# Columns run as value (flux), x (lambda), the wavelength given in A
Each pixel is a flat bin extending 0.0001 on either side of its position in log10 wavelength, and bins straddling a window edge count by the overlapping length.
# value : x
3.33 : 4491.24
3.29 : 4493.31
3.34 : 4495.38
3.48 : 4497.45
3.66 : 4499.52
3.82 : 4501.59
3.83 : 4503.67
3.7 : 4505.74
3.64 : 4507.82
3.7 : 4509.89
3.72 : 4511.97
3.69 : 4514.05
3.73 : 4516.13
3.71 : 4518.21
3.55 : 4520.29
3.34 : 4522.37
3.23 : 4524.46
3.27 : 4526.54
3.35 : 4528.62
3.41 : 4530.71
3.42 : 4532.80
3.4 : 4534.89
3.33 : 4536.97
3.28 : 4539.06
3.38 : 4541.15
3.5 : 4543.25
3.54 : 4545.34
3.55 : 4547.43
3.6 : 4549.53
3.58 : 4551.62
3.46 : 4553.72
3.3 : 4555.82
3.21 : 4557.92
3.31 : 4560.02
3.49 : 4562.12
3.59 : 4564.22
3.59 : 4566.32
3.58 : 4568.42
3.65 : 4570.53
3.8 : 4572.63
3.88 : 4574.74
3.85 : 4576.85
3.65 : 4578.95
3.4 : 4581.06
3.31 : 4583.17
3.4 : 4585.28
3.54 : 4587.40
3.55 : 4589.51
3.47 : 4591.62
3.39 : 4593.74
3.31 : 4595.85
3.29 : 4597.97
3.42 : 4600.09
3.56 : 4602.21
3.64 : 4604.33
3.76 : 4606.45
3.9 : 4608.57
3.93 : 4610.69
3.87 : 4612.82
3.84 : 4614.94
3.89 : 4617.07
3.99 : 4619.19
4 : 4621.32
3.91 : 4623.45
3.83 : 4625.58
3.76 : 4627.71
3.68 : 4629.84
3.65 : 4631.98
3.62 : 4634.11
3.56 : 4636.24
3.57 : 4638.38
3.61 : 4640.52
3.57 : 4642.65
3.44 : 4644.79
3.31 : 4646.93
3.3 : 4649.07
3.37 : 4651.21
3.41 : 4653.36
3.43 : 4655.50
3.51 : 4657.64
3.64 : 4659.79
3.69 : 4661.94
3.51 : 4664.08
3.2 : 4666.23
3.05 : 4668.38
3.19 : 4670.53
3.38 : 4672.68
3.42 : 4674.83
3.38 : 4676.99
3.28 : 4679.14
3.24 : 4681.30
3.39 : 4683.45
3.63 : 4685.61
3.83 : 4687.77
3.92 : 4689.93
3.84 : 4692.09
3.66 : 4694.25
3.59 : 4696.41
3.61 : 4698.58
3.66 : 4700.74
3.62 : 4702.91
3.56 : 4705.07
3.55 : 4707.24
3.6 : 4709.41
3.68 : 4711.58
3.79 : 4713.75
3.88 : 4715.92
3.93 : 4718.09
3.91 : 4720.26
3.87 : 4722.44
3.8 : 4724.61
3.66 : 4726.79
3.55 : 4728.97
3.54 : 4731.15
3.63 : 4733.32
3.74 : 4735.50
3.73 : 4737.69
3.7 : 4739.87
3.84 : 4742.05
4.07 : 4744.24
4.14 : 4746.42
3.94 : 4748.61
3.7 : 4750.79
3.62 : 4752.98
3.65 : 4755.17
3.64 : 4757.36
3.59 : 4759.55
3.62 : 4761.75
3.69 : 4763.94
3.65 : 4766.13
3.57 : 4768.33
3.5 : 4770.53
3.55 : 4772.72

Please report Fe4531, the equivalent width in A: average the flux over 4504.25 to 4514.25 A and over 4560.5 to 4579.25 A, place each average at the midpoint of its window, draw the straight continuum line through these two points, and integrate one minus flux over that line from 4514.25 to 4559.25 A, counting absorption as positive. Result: 3.0 A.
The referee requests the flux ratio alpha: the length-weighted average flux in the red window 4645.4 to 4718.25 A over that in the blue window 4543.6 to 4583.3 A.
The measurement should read 1.0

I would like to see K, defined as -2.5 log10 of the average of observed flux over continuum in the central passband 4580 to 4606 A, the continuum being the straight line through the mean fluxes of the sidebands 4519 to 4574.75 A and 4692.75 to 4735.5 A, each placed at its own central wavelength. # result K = 0.02 mag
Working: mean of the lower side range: 3.46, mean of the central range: 3.45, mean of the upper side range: 3.69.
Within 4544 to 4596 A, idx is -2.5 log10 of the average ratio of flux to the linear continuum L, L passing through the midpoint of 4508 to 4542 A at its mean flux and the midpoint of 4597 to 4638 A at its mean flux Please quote 0.024 mag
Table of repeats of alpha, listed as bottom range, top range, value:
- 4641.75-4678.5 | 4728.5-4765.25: 1.10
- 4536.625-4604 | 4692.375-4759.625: 1.07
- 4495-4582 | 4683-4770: 1.05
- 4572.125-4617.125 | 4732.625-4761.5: 1.04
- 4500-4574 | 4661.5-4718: 1.01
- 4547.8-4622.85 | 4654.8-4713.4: 0.98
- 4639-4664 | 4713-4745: 1.08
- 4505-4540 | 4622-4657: 1.02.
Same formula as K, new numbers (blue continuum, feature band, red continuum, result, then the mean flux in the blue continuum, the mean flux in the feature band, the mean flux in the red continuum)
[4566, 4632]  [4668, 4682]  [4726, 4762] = 0.13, 3.67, 3.29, 3.73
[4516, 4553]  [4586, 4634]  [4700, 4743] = -0.04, 3.45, 3.69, 3.71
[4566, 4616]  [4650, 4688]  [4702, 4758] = 0.08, 3.61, 3.41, 3.75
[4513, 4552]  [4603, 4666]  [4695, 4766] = -0.02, 3.46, 3.65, 3.72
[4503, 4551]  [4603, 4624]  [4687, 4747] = -0.07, 3.51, 3.87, 3.74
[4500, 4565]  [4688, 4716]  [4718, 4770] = 0.00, 3.5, 3.69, 3.73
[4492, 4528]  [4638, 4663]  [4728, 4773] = 0.05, 3.57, 3.48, 3.7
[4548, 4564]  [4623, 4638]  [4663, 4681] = -0.11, 3.43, 3.7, 3.3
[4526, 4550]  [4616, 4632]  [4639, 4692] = -0.12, 3.42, 3.85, 3.45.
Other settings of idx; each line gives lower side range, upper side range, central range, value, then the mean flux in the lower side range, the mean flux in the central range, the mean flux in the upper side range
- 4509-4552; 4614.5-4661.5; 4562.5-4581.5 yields -0.04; 3.49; 3.67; 3.63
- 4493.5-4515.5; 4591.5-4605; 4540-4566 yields 0.02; 3.65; 3.46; 3.43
